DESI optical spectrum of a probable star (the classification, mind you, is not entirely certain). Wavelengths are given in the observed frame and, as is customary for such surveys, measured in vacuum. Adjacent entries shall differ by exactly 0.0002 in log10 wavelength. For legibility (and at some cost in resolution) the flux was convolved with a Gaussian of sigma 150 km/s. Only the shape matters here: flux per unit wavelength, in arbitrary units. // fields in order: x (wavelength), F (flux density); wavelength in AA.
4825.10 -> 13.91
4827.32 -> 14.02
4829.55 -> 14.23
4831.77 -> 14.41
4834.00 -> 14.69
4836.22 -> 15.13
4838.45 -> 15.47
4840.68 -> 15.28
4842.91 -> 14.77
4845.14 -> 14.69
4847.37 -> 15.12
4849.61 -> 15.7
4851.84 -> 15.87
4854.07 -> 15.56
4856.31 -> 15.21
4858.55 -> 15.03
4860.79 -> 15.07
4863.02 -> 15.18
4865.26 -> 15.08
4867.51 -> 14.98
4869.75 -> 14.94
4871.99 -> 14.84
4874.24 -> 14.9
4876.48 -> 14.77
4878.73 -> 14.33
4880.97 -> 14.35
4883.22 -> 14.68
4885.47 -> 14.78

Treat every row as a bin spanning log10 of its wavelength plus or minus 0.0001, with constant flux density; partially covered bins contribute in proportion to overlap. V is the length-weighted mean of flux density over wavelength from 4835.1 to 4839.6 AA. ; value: 15.3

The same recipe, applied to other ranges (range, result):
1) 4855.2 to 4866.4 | 15.1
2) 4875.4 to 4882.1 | 14.5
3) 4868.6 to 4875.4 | 14.9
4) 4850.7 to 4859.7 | 15.4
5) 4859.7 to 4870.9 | 15.1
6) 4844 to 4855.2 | 15.4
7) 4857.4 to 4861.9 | 15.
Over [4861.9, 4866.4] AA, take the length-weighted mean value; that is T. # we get 15.1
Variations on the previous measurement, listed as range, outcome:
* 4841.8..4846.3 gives 14.7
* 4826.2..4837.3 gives 14.5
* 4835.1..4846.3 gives 15.1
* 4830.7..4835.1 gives 14.5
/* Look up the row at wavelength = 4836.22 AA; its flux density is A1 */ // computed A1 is 15.13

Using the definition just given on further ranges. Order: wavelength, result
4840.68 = 15.28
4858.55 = 15.03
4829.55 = 14.23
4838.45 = 15.47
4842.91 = 14.77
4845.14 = 14.69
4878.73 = 14.33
